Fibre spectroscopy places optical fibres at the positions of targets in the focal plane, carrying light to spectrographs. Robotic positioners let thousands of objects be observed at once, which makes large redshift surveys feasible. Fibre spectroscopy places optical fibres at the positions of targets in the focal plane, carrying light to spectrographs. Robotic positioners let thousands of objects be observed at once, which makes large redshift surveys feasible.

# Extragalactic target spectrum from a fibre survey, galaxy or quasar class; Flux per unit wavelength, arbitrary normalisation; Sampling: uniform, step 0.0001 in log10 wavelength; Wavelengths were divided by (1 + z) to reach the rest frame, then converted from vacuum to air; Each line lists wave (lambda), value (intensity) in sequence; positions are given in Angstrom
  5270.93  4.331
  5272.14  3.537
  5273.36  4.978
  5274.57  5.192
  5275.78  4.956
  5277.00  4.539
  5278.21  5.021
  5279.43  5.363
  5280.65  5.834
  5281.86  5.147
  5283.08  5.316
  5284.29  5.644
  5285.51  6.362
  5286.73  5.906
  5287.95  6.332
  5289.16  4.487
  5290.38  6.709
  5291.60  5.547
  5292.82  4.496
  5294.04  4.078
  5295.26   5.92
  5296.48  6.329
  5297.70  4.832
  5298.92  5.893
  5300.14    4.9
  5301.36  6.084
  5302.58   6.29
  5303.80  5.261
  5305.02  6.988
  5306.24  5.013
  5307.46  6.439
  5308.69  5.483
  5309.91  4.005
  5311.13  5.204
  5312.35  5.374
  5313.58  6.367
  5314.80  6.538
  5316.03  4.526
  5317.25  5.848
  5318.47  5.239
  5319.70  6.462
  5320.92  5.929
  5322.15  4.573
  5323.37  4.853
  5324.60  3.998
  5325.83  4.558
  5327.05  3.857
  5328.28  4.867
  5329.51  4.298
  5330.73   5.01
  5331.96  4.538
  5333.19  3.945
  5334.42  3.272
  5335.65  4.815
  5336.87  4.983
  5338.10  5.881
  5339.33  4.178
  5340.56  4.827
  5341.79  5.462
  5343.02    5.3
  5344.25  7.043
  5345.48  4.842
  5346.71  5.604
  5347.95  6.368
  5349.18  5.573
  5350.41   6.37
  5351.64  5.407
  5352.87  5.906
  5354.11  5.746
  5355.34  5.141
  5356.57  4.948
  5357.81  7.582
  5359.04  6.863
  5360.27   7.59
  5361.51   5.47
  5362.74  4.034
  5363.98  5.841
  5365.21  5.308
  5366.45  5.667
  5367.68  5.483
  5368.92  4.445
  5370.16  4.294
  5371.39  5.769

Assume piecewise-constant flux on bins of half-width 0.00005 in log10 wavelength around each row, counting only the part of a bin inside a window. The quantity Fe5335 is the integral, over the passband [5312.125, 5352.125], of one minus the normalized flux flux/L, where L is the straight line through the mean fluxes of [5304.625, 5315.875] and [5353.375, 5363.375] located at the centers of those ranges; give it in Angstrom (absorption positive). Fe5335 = 4.1 Angstrom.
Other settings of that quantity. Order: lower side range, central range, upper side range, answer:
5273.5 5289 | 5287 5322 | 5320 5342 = -3.6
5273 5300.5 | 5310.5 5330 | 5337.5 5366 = 1.4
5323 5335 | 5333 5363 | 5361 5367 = -4.3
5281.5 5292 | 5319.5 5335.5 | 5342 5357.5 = 3.2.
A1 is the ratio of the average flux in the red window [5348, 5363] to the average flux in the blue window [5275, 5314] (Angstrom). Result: 1.1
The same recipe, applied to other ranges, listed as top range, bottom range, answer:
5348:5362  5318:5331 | 1.25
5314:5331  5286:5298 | 0.92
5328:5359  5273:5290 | 0.99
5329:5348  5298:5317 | 0.89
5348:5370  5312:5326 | 1.06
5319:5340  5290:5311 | 0.85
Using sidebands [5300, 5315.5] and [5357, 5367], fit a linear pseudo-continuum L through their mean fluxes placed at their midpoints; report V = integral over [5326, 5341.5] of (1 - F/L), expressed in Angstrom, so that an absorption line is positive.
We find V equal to 3.44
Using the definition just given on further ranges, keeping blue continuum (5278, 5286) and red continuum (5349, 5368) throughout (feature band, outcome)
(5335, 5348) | 0.94 Angstrom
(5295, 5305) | -0.27 Angstrom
